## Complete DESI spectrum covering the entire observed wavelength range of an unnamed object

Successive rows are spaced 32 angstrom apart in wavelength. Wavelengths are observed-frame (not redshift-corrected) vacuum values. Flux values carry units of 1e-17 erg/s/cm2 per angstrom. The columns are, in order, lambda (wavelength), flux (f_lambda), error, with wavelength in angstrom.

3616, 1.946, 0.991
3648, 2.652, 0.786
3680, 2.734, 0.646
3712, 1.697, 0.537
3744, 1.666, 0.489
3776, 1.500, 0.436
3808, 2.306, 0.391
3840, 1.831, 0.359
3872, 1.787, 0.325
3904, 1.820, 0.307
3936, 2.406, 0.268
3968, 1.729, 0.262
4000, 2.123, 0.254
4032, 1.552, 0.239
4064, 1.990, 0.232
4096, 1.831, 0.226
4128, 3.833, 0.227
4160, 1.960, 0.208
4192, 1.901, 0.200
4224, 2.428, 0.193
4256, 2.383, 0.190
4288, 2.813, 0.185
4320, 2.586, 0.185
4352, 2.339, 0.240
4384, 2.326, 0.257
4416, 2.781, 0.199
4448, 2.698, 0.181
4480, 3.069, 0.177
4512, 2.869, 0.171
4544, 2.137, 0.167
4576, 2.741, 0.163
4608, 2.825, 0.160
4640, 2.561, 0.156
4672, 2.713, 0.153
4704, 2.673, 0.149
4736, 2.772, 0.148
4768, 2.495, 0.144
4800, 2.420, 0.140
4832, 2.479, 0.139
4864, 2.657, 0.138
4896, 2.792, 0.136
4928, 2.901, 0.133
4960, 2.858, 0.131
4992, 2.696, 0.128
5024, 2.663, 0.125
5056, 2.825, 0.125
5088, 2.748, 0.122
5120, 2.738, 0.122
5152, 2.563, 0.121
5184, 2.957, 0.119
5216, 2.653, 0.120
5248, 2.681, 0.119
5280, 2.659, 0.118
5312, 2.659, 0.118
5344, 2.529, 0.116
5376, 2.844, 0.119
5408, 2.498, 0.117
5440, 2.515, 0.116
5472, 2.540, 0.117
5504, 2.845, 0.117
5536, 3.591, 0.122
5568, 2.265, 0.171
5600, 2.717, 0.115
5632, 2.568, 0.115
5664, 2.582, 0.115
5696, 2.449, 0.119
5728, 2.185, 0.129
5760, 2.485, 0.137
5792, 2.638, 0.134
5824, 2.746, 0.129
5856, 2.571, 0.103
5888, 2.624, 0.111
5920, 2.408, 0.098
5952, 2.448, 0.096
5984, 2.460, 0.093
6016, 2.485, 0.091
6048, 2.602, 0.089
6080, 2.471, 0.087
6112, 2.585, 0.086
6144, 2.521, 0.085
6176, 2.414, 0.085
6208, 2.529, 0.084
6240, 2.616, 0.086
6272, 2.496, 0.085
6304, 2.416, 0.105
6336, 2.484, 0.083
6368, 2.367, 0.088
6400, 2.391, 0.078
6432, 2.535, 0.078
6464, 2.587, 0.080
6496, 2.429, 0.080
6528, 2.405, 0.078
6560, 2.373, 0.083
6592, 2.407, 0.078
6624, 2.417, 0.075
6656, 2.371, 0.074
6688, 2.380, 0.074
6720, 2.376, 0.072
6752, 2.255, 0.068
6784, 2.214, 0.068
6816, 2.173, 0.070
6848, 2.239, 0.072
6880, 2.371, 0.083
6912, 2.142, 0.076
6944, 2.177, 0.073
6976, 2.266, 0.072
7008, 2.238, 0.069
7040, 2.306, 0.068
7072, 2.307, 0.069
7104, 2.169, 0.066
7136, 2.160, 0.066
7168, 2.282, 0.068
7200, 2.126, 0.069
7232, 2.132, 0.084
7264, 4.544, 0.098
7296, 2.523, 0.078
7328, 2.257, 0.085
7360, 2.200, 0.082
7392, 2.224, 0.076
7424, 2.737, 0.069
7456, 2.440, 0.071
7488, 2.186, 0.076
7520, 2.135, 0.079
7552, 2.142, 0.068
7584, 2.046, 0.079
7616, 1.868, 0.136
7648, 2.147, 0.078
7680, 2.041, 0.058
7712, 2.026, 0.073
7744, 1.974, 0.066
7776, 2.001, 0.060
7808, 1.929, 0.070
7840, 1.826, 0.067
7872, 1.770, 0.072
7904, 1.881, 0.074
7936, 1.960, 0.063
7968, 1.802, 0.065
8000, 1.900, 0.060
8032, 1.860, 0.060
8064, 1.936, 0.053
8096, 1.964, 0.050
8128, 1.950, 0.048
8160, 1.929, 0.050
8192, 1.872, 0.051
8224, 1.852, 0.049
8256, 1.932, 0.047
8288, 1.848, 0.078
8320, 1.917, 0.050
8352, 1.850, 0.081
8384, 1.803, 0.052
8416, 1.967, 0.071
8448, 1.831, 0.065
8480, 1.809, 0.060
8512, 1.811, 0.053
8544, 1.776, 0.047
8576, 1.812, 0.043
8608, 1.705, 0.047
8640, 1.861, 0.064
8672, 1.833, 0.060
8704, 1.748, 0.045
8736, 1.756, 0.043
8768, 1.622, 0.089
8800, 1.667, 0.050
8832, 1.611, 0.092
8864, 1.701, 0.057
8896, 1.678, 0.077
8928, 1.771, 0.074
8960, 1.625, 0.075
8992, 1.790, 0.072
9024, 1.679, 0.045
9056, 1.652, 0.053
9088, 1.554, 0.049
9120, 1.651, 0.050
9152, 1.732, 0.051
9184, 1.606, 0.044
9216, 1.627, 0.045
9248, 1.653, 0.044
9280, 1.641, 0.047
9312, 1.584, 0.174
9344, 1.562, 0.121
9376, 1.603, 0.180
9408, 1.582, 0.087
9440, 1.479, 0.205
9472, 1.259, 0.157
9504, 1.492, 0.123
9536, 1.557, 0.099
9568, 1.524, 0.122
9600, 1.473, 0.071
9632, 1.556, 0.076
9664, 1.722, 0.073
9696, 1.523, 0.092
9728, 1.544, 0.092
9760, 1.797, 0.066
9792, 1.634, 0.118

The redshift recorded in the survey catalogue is 0.11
